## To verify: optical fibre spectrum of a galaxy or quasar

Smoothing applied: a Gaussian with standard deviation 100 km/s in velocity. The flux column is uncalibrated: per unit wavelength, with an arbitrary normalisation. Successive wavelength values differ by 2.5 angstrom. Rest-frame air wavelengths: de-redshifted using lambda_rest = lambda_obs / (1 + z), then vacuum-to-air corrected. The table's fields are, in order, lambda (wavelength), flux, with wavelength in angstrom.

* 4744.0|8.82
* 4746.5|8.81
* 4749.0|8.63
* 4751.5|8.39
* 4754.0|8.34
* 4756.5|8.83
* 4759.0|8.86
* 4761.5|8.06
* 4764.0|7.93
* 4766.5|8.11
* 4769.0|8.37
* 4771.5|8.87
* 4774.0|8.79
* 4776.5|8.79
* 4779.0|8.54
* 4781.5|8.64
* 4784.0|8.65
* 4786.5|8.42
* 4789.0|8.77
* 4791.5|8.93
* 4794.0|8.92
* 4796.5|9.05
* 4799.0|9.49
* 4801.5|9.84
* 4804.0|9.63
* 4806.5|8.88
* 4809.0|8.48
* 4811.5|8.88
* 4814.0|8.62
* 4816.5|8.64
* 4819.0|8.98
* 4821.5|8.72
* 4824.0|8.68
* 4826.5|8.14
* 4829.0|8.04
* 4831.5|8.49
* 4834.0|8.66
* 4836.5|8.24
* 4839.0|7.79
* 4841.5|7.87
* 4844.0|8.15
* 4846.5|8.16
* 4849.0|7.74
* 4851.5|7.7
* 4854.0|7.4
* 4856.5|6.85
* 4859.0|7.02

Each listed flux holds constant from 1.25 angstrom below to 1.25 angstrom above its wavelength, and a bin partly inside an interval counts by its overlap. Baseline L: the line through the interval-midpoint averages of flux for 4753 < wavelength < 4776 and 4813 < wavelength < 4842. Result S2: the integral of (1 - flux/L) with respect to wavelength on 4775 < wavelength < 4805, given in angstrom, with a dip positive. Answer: -1.8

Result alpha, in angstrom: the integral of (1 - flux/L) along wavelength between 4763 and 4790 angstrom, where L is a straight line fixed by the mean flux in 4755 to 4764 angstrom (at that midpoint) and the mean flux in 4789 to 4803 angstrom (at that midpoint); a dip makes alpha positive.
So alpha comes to 0.9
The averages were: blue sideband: 8.49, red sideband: 9.21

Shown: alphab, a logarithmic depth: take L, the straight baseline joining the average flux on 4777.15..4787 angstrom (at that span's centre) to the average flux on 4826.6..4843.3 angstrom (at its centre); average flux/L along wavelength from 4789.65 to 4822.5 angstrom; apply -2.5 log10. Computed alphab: -0.07 mag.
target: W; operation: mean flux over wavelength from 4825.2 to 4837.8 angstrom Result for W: 8.31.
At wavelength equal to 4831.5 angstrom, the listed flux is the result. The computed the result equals 8.49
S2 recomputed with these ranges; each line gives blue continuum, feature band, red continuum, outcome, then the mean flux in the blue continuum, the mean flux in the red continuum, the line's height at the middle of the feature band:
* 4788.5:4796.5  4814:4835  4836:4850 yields -0.6 angstrom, 8.91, 7.98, 8.32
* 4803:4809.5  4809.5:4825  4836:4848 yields 0.0 angstrom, 9.03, 8.02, 8.72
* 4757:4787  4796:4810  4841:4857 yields -1.8 angstrom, 8.51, 7.73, 8.2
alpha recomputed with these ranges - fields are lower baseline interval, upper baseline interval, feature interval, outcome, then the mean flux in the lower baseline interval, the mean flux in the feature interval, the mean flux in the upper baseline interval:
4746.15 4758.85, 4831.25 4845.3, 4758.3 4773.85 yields 0.3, 8.61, 8.38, 8.18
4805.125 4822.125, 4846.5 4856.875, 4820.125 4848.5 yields -0.5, 8.75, 8.26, 7.56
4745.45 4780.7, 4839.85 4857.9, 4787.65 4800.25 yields -1.2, 8.52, 9.03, 7.69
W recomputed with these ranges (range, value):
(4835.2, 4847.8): 8.04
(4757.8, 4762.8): 8.45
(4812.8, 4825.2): 8.73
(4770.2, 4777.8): 8.81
